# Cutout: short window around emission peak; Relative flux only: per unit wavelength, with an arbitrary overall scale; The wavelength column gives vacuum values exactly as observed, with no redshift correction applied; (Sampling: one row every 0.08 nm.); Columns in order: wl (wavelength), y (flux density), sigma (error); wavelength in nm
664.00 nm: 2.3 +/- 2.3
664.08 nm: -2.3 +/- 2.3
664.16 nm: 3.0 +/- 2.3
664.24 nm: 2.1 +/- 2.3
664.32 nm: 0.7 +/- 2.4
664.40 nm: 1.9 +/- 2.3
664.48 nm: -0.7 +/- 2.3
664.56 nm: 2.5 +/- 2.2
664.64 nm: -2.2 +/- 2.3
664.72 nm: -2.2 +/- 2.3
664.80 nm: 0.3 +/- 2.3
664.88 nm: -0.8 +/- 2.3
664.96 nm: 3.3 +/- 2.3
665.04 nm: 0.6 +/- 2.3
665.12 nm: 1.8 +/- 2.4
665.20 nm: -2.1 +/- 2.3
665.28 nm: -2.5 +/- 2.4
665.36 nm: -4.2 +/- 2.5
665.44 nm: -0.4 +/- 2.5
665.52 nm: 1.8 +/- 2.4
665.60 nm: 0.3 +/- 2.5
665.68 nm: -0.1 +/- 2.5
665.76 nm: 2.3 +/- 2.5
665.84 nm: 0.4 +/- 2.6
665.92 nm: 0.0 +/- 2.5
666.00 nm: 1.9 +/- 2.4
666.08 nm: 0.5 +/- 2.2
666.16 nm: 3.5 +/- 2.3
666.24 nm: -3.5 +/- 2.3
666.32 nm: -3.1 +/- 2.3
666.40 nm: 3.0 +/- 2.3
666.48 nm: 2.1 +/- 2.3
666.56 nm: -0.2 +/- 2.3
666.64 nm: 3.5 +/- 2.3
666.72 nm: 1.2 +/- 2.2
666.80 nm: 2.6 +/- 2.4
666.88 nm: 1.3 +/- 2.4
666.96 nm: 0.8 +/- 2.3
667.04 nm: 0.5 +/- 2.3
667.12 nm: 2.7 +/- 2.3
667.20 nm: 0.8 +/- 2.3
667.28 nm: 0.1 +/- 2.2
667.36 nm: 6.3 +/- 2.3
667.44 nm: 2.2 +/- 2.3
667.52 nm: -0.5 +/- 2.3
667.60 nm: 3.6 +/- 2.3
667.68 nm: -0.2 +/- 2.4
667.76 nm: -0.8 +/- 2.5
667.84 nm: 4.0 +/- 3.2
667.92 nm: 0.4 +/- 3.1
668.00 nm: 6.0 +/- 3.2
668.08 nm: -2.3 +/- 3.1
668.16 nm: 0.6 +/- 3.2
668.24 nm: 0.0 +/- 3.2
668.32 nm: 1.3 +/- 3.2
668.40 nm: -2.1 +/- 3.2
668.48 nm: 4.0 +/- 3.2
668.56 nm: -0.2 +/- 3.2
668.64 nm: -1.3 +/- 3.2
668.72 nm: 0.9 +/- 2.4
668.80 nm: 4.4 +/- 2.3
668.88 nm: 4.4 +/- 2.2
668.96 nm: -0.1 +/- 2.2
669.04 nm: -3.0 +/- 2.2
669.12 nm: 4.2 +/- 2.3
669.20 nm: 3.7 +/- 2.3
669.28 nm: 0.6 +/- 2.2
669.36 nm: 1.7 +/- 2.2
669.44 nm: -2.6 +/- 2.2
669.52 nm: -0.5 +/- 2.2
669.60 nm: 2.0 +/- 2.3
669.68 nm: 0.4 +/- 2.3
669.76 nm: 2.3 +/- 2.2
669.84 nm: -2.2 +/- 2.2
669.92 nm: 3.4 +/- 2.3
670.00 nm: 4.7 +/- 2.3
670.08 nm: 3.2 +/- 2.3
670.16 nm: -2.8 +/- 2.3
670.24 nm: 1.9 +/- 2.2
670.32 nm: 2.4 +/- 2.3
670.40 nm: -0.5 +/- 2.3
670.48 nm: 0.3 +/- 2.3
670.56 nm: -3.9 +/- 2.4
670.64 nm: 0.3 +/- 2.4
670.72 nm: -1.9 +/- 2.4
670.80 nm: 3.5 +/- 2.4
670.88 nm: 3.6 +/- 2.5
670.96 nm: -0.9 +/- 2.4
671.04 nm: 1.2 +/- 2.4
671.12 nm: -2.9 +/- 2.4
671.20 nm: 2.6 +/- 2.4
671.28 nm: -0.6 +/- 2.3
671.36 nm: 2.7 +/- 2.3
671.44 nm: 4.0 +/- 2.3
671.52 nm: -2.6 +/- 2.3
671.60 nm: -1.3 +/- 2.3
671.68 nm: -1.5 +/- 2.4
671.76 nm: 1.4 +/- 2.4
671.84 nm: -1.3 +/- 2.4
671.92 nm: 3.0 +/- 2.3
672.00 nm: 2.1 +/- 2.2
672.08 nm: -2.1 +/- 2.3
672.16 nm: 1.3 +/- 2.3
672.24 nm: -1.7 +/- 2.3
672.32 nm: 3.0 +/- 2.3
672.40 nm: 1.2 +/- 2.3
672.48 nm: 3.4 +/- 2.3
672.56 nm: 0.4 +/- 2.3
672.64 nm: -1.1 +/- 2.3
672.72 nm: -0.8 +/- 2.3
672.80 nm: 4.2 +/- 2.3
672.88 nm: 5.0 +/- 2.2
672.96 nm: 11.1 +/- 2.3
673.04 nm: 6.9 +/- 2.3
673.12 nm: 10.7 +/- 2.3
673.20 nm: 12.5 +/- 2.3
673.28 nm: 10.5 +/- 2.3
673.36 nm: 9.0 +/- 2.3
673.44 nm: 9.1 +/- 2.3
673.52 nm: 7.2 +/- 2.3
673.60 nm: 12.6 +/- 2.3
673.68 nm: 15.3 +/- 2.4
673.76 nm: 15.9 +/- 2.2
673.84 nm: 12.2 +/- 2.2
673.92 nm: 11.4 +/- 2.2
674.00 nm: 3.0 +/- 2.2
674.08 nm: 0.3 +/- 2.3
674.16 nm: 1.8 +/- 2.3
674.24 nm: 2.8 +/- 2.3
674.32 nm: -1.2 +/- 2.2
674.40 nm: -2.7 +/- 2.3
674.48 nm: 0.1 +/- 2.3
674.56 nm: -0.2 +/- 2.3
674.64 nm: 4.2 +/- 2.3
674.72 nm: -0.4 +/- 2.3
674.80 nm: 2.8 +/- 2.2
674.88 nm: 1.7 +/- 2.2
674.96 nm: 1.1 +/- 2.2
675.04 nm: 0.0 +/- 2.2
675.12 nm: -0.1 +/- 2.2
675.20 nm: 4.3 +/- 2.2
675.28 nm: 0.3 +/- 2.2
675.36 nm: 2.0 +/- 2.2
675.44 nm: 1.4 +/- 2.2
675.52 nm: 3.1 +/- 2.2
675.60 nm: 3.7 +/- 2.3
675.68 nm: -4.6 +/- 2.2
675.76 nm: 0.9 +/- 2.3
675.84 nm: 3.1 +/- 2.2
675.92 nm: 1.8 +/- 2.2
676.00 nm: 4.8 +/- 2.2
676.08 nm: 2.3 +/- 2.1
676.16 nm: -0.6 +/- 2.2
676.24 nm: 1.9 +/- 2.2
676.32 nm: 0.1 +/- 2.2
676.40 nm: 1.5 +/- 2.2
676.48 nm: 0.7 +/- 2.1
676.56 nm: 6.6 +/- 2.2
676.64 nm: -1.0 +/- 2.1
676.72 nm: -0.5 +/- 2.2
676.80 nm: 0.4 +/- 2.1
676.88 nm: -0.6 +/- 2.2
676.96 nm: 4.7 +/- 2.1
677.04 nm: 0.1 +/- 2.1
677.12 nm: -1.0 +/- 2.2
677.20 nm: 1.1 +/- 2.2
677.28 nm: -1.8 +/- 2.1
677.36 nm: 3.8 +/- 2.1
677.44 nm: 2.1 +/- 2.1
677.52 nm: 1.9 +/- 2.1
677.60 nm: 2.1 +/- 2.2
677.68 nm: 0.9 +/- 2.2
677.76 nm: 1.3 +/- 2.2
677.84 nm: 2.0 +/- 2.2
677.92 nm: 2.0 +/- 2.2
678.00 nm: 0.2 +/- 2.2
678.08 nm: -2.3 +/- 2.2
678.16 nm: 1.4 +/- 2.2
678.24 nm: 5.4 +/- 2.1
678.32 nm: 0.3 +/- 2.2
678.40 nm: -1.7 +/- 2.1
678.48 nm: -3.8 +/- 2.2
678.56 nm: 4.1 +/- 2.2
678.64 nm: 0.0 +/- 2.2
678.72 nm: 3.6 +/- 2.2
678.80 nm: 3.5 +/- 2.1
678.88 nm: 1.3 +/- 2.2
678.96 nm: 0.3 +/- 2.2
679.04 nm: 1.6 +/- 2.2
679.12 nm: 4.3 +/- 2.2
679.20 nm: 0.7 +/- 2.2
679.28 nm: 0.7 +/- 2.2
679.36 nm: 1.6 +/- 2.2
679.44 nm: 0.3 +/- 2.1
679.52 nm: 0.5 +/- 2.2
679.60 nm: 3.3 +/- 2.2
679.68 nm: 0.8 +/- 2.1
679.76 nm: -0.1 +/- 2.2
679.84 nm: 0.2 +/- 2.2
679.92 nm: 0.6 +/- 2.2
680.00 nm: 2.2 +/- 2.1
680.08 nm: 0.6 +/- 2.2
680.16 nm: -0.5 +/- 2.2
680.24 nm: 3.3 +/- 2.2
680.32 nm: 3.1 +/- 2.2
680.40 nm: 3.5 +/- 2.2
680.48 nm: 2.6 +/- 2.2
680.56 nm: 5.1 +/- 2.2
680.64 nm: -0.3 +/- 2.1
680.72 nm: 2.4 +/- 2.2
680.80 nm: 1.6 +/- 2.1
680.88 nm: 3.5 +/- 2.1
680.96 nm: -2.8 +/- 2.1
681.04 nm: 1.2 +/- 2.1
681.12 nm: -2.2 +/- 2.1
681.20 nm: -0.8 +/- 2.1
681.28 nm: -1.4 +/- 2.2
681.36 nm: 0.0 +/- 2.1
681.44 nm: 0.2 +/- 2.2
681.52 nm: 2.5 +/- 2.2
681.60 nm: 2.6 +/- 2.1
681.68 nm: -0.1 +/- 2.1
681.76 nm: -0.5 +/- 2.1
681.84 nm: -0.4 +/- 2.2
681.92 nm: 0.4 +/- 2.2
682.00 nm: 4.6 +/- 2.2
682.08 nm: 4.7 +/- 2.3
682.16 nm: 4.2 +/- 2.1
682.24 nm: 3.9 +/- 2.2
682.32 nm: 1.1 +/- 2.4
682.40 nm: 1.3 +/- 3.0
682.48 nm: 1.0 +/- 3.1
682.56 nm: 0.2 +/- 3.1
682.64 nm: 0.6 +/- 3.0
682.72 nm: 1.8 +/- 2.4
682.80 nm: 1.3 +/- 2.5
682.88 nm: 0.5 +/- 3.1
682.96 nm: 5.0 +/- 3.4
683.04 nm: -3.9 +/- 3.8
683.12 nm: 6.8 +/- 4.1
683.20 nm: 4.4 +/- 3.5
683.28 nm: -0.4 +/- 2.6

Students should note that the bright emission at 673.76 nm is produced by [O II]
